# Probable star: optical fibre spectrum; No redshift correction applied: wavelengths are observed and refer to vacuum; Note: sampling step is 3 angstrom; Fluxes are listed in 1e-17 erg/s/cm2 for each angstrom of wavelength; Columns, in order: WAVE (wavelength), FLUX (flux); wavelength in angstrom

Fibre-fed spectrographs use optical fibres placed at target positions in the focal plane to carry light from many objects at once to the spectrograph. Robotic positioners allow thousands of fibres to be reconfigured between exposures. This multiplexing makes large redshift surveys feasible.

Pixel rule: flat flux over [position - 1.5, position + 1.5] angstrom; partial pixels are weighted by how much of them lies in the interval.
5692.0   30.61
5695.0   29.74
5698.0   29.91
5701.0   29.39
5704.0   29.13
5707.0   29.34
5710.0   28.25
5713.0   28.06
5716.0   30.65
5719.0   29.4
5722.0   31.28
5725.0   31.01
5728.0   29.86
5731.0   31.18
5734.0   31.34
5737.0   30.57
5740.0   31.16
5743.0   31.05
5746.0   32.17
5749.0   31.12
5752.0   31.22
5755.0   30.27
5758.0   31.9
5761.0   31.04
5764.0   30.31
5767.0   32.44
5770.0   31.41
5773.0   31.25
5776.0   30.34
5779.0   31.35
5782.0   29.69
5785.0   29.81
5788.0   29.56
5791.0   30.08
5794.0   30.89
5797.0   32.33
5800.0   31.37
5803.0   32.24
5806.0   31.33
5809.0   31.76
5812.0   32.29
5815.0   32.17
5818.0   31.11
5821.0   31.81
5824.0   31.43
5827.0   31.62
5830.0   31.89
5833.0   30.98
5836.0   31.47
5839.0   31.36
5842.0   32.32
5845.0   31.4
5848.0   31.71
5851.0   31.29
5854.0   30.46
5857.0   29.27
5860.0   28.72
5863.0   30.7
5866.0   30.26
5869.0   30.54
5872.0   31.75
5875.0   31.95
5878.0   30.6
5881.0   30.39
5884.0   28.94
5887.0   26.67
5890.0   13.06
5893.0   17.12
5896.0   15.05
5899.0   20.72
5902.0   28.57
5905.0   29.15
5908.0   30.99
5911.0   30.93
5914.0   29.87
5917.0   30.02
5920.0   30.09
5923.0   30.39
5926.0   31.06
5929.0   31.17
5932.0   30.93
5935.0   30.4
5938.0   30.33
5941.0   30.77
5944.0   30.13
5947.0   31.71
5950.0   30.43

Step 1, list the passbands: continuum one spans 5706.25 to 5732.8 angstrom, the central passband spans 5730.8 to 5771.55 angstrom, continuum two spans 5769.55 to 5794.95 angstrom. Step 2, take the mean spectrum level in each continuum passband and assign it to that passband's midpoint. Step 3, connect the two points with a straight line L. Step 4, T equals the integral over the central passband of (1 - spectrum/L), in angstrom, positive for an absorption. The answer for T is -1.4 angstrom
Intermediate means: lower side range 29.9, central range 31.2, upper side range 30.4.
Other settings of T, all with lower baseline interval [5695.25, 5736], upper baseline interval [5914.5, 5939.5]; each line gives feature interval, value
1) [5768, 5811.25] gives -1.3 angstrom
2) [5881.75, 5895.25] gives 3.9 angstrom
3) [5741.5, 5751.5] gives -0.5 angstrom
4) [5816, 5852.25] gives -1.5 angstrom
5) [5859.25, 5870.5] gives 0.1 angstrom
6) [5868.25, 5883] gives -0.3 angstrom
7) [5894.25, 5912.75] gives 2.8 angstrom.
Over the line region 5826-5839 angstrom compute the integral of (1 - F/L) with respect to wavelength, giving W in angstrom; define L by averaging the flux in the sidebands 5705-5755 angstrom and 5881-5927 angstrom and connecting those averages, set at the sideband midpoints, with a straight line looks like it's -1.6 angstrom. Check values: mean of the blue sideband 30.5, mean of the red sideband 26.3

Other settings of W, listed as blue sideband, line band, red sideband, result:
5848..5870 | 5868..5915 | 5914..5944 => 5.90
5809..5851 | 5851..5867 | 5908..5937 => 0.67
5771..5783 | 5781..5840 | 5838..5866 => -1.01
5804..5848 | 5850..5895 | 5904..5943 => 4.59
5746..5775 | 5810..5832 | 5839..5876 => -0.52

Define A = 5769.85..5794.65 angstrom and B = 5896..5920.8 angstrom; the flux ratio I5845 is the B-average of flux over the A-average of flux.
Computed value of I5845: 0.92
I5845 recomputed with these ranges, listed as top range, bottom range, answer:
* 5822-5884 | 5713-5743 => 1.01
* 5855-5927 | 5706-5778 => 0.90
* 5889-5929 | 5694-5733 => 0.88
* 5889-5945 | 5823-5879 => 0.89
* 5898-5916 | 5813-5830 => 0.90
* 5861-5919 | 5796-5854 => 0.86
